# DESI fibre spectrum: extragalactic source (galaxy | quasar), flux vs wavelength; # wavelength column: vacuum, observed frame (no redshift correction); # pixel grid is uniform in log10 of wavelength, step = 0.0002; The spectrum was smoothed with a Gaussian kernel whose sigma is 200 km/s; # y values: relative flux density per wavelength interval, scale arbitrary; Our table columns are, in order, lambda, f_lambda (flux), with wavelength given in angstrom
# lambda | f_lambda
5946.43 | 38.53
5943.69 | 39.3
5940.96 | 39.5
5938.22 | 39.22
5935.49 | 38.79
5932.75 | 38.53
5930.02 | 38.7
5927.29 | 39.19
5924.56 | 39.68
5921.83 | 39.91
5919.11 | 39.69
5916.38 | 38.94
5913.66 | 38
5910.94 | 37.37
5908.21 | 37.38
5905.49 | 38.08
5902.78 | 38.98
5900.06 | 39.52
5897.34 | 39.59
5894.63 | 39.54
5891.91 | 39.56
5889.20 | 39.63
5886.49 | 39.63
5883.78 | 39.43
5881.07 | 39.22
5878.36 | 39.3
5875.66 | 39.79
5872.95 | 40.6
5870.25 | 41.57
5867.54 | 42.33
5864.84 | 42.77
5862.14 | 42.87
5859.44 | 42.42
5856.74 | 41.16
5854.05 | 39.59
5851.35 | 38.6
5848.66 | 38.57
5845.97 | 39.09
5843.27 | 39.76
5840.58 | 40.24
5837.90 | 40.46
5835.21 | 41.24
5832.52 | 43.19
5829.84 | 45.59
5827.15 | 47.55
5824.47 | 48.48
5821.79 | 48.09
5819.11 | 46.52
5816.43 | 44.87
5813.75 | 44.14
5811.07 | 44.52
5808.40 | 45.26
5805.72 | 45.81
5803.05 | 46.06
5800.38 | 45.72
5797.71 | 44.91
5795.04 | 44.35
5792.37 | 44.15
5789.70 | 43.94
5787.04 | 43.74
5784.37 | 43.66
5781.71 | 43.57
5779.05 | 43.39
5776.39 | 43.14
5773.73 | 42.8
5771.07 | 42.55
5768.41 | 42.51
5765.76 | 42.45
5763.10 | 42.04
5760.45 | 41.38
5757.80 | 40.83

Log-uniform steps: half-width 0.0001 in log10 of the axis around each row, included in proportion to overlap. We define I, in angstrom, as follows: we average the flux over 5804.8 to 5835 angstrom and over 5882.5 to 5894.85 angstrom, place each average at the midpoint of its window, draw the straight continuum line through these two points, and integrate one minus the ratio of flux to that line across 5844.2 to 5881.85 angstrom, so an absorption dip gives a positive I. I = 1.1 angstrom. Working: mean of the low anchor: 45.6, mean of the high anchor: 39.6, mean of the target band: 40.6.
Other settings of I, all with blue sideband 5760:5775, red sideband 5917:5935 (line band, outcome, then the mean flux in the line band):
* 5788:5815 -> -2.08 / 44.9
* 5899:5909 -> 0.29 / 38.5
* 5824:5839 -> -1.15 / 44.2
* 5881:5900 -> 0.19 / 39.5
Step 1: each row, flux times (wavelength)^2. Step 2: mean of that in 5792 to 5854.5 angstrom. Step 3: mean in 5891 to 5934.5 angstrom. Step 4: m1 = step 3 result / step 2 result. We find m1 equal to 0.9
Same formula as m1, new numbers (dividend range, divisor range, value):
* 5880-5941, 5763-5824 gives 0.92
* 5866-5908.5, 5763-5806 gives 0.94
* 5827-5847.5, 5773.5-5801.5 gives 0.97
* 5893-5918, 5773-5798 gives 0.92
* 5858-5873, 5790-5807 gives 0.96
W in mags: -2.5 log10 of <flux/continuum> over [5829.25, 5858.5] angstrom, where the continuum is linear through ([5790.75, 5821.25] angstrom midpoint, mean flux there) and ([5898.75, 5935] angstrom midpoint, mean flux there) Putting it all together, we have 0.06 mag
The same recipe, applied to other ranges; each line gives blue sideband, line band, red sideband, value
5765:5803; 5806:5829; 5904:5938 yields -0.089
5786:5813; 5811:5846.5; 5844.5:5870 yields -0.027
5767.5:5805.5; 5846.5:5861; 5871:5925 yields 0.027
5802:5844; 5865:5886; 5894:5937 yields 0.024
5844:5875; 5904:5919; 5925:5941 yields 0.039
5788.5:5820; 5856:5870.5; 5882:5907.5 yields -0.026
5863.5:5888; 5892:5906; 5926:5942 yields 0.018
